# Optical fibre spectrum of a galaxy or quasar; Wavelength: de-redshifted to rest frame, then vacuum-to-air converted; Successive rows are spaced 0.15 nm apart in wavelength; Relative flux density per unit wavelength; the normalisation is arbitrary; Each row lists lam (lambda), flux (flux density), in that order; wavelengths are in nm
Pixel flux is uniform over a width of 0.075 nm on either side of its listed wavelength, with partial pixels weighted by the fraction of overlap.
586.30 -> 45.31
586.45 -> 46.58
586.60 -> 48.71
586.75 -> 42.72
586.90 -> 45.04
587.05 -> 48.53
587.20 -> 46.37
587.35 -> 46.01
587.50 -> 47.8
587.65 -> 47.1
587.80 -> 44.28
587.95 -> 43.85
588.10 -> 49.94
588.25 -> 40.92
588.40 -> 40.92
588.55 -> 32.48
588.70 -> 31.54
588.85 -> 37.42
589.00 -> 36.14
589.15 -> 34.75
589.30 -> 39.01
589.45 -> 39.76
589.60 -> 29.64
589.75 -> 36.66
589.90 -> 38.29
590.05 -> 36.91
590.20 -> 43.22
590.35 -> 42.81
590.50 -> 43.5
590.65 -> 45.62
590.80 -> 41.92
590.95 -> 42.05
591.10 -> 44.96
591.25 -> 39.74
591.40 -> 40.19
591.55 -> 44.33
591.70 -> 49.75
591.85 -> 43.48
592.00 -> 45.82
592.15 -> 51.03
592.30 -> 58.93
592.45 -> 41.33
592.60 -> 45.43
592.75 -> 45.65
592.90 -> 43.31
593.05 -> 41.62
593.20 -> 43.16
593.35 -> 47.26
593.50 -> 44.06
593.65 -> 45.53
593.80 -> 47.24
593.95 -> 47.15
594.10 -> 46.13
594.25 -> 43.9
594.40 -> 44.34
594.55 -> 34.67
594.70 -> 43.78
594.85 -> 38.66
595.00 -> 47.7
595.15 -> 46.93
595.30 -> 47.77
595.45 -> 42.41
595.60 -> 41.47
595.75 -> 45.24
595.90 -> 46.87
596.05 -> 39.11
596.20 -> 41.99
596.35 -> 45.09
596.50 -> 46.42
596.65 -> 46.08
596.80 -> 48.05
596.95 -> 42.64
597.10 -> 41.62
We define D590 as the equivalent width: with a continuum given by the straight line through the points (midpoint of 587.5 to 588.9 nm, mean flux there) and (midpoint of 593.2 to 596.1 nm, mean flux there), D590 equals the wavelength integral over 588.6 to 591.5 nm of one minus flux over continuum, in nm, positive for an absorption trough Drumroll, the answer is 0.21 nm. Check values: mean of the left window 41.4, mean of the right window 44.2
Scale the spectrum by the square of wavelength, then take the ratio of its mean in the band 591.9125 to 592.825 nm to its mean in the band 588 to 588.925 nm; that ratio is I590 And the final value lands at 1.2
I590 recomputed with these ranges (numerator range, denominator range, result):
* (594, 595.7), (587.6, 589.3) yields 1.12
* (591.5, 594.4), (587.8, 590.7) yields 1.19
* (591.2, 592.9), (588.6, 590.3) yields 1.26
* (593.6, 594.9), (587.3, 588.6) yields 1.01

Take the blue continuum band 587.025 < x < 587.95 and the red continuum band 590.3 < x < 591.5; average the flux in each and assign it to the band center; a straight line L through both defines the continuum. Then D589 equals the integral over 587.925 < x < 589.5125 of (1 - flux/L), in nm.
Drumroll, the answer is 0.23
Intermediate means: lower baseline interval 46.4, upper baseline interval 42.6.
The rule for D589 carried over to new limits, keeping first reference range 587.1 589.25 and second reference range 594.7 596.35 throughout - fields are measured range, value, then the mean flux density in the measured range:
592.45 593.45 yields -0.03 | 44.2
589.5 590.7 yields 0.08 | 39.5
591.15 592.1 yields -0.03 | 44.1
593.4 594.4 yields -0.05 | 45.6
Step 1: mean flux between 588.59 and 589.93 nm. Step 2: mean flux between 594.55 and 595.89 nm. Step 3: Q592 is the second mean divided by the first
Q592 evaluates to 1.23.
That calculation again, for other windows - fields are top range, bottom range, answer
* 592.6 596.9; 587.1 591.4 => 1.09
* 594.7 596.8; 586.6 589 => 1.03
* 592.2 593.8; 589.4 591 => 1.14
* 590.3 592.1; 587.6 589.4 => 1.10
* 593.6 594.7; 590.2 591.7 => 1.02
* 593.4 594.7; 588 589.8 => 1.18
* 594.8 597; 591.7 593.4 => 0.96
